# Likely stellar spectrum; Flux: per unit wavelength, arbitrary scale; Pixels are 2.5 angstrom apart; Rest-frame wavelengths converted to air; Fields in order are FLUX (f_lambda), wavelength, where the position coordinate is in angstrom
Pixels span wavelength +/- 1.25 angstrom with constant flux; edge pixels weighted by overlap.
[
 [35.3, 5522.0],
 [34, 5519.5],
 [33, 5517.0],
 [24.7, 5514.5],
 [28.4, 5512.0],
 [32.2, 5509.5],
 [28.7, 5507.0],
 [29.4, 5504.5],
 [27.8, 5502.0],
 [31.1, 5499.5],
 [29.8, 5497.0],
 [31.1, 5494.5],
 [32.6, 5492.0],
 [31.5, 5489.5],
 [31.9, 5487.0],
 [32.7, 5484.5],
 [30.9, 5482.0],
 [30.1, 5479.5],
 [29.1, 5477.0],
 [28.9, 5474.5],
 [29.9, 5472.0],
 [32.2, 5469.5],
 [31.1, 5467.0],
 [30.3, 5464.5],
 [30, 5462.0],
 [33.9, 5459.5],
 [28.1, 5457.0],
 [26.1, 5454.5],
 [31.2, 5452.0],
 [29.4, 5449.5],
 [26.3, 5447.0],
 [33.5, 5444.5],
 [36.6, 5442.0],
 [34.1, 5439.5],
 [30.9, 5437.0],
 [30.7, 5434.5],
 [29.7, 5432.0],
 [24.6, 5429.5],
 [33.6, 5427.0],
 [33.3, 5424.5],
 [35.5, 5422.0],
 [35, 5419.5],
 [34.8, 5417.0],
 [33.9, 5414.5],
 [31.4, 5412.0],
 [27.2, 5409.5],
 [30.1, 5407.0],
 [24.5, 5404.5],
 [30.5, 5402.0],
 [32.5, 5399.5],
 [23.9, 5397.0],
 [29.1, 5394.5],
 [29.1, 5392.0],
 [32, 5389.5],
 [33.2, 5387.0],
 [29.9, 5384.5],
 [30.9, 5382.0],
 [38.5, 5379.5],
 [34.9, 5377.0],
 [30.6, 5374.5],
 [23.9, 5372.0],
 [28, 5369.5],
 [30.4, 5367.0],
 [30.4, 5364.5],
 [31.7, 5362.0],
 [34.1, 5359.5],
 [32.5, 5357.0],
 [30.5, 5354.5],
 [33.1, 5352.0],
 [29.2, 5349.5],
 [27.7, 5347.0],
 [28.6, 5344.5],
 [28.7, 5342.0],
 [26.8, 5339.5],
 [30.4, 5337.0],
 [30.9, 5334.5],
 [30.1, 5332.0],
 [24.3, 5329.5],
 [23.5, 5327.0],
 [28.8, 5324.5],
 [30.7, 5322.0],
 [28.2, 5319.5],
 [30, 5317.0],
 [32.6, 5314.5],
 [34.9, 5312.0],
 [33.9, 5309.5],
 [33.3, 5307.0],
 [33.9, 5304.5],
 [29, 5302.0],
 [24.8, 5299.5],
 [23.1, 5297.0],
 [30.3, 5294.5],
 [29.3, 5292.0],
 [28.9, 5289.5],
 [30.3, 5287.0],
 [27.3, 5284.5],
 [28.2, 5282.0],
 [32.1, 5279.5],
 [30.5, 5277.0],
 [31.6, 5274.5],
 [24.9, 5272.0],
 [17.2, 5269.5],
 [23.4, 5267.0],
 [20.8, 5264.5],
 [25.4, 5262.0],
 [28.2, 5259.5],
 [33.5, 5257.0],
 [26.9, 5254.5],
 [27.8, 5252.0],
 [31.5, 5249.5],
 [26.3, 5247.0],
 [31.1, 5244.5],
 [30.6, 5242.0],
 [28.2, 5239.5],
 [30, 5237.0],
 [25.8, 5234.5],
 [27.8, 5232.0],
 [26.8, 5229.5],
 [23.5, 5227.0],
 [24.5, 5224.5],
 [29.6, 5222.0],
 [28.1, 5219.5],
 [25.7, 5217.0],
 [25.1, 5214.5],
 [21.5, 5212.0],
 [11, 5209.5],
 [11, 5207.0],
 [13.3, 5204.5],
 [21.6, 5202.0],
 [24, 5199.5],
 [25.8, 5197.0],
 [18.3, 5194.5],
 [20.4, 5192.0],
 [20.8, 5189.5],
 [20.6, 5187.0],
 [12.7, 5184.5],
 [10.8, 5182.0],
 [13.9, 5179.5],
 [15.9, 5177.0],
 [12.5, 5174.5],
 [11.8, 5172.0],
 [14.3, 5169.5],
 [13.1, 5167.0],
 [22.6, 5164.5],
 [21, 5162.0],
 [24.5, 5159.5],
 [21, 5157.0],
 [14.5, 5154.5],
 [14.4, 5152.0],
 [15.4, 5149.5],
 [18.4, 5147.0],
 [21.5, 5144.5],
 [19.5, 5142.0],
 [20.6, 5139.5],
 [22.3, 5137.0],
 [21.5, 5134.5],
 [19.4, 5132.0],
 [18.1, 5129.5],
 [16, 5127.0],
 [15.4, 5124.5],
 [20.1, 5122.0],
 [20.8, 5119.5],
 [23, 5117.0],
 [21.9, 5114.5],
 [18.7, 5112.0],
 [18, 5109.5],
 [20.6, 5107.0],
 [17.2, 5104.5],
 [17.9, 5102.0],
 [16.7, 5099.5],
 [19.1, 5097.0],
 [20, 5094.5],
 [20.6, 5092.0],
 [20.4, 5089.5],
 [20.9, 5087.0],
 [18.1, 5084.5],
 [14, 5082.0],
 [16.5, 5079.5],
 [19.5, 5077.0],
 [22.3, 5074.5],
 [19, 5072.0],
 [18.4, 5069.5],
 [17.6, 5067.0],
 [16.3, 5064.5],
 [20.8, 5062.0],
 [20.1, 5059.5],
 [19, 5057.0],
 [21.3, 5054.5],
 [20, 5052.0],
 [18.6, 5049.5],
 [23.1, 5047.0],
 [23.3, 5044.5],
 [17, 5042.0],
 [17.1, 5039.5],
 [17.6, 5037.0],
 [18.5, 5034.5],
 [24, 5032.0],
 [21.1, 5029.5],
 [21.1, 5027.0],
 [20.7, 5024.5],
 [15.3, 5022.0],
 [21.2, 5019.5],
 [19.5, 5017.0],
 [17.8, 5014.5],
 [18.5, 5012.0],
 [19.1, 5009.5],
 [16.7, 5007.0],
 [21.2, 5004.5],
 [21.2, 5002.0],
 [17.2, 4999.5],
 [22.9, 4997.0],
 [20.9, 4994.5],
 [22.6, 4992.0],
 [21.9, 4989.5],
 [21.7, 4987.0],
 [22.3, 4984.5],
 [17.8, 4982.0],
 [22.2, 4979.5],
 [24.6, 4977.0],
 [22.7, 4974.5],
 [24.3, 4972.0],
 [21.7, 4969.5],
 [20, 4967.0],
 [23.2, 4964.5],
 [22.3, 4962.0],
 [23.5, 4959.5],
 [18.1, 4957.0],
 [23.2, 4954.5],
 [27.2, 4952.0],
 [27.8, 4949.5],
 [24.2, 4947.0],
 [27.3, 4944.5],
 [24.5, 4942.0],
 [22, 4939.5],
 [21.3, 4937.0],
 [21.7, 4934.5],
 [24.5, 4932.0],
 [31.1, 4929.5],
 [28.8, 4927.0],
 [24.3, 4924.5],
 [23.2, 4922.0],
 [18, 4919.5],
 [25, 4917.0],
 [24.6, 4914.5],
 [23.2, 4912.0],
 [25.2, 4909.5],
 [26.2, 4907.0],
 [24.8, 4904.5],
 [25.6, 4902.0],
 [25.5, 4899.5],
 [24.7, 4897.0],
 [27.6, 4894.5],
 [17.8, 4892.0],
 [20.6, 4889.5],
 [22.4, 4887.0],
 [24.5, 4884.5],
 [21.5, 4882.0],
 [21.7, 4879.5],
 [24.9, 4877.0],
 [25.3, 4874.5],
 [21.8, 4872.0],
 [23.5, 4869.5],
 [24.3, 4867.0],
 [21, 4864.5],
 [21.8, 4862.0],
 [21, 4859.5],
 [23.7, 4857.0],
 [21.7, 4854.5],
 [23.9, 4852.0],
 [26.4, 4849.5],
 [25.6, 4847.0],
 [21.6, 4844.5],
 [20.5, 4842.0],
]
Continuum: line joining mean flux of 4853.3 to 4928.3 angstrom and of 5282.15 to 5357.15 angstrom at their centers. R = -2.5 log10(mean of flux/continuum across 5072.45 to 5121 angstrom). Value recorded 0.34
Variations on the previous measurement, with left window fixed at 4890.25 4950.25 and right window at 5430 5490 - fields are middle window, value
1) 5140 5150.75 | 0.39 mag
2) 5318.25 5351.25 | 0.03 mag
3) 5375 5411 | -0.02 mag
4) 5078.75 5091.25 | 0.41 mag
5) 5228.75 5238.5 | 0.02 mag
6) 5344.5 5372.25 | -0.03 mag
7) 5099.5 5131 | 0.38 mag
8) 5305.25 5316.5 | -0.16 mag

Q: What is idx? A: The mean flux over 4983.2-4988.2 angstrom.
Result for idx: 22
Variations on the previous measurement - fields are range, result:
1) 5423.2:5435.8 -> 30.4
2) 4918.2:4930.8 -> 25.1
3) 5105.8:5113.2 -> 19.1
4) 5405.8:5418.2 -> 31.5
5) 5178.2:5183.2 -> 12.4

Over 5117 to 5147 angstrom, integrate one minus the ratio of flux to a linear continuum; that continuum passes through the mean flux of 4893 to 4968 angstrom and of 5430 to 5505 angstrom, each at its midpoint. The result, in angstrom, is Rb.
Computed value 7.9 angstrom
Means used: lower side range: 24.3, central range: 19.7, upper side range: 30.6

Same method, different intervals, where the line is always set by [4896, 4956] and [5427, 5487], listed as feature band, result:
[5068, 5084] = 4.9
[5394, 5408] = 0.7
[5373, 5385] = -1.3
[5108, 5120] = 2.8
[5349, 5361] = -1.1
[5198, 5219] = 6.2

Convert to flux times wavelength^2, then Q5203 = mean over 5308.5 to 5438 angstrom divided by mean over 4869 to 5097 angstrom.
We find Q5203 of 1.64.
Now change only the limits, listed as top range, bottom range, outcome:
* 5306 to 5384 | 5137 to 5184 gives 1.91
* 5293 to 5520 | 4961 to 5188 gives 1.80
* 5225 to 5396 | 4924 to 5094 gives 1.56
